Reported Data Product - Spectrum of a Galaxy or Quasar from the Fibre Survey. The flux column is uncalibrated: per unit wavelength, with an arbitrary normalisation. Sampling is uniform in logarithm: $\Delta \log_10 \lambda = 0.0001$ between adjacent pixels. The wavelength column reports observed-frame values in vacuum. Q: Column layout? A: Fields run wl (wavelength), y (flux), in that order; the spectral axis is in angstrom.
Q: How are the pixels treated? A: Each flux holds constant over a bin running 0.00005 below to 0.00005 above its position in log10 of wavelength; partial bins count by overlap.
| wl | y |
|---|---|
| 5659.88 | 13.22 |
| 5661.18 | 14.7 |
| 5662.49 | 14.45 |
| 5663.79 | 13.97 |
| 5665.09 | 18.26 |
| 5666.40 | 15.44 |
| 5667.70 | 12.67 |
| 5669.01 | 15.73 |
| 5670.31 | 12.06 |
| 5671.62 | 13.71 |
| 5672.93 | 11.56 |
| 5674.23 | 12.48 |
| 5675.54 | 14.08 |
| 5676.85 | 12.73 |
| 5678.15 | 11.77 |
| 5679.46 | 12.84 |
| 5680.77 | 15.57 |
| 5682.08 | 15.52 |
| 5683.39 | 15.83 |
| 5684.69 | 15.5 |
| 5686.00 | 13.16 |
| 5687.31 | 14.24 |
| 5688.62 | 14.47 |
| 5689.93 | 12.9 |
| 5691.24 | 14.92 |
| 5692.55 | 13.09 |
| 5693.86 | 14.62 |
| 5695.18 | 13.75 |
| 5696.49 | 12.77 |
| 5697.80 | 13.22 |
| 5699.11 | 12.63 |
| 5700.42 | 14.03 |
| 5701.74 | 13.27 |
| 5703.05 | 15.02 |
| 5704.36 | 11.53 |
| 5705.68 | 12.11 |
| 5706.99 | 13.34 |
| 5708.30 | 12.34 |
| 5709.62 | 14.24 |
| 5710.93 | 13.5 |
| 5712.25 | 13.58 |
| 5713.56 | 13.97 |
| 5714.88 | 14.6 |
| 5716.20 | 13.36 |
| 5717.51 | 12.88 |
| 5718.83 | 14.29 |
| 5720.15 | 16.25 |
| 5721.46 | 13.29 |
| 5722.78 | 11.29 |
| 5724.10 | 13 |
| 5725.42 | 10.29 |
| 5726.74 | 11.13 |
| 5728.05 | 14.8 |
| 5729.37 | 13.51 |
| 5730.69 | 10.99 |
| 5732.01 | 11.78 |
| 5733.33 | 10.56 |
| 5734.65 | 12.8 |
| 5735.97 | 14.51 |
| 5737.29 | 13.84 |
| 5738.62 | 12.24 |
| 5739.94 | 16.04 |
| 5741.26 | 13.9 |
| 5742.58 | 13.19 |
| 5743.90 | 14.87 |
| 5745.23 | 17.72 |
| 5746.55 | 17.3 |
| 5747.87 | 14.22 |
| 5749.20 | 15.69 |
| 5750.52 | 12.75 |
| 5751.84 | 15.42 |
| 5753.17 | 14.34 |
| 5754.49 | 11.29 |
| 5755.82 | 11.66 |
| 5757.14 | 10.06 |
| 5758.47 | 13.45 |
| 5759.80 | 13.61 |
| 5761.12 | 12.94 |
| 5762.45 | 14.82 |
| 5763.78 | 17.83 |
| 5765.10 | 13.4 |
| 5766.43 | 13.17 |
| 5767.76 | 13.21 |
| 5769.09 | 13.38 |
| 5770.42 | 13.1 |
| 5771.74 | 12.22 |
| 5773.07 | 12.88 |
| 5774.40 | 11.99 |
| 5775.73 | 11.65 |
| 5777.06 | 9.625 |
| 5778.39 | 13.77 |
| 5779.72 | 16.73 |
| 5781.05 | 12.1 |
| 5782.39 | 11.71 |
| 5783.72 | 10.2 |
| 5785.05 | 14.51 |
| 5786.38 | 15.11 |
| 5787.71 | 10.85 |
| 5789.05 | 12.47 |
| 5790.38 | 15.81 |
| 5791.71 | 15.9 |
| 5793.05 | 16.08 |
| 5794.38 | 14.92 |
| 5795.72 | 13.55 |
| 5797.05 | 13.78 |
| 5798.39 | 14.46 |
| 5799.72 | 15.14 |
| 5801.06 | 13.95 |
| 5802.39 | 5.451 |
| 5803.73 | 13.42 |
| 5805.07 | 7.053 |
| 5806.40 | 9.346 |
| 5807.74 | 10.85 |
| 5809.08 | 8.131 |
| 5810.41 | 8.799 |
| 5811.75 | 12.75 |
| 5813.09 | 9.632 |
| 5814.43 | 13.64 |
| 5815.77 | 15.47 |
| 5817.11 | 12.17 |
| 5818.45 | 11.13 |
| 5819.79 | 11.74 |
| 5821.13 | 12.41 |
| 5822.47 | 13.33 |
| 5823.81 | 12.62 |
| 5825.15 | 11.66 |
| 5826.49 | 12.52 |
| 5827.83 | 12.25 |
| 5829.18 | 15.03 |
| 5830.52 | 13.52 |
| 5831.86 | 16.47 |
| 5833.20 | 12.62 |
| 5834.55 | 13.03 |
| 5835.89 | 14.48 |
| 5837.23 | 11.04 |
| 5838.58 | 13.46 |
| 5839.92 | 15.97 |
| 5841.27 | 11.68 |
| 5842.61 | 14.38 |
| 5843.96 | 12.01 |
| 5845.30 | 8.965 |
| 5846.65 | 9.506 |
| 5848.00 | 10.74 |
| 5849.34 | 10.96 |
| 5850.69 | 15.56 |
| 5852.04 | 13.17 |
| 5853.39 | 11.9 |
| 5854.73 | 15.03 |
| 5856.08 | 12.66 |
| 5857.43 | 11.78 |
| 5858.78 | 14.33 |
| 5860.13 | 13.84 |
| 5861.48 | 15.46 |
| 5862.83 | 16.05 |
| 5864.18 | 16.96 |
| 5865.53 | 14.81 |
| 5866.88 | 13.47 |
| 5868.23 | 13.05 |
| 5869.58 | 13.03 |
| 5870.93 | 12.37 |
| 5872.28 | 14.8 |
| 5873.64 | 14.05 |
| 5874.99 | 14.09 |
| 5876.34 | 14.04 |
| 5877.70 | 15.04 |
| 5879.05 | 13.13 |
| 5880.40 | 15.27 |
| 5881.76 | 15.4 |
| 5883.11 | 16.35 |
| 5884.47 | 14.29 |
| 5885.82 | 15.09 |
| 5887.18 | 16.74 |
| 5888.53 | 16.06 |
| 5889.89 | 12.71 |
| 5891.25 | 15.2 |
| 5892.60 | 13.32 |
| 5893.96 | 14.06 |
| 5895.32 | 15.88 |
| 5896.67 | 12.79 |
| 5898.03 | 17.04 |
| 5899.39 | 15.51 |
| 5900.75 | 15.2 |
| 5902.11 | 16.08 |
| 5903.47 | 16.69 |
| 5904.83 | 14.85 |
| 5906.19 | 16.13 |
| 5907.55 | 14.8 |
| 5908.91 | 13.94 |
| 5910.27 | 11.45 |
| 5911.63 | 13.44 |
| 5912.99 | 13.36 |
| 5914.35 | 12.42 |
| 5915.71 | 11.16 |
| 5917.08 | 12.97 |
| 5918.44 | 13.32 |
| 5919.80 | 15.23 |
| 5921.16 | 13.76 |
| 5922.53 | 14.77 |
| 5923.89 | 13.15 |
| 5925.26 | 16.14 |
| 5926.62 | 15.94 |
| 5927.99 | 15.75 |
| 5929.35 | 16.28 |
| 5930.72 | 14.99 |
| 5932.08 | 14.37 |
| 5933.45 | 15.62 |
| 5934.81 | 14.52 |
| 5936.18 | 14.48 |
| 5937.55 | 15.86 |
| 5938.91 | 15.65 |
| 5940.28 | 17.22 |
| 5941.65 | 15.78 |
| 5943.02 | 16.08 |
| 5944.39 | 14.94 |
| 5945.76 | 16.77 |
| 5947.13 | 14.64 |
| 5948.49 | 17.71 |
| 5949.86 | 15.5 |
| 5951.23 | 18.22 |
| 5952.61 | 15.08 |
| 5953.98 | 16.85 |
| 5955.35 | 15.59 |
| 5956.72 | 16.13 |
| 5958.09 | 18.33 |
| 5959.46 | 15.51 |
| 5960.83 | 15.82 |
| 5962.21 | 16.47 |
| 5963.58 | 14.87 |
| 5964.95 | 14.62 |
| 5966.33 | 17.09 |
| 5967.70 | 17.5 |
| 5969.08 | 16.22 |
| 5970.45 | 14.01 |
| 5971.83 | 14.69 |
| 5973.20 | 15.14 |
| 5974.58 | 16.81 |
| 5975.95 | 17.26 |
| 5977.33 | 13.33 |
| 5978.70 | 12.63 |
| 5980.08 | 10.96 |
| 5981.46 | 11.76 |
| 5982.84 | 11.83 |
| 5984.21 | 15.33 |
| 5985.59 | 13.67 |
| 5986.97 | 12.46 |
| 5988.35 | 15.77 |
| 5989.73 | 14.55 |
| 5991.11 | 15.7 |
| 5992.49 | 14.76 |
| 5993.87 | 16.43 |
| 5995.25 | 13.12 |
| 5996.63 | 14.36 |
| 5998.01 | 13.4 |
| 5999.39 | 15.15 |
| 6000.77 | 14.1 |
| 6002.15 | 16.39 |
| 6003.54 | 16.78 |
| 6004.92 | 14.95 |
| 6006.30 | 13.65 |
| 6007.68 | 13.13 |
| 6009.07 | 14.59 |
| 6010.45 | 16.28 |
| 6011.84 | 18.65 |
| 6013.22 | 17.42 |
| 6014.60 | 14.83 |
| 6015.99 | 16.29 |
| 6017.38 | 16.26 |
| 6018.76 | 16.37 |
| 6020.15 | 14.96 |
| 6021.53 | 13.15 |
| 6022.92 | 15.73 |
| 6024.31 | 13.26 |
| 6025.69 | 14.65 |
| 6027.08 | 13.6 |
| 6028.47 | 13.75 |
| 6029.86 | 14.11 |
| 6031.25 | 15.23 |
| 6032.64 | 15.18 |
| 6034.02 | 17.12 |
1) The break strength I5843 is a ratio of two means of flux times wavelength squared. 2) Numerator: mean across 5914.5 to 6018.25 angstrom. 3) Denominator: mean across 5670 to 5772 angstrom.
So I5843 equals 1.22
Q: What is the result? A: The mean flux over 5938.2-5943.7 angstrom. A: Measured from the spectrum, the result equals 16.2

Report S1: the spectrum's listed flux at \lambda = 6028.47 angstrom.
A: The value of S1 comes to 13.75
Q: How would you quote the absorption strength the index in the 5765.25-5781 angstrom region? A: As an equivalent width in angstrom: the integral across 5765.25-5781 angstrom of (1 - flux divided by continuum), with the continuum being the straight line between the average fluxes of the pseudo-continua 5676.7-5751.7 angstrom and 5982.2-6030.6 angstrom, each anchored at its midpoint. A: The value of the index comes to 1.2 angstrom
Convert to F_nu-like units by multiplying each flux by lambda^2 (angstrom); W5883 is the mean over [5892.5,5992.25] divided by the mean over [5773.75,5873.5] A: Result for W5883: 1.21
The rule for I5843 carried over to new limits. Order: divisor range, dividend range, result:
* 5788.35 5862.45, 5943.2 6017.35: 1.27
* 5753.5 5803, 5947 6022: 1.24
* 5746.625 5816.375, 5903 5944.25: 1.20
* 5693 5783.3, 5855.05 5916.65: 1.13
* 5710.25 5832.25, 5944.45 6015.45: 1.25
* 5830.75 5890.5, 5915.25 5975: 1.16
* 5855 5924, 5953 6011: 1.07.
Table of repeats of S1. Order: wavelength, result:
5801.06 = 13.95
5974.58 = 16.81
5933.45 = 15.62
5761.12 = 12.94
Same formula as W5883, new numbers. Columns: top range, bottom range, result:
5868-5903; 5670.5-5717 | 1.15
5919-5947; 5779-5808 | 1.25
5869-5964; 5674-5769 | 1.18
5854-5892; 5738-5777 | 1.10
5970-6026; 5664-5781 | 1.20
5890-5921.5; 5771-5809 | 1.18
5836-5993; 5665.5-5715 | 1.15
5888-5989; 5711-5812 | 1.21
